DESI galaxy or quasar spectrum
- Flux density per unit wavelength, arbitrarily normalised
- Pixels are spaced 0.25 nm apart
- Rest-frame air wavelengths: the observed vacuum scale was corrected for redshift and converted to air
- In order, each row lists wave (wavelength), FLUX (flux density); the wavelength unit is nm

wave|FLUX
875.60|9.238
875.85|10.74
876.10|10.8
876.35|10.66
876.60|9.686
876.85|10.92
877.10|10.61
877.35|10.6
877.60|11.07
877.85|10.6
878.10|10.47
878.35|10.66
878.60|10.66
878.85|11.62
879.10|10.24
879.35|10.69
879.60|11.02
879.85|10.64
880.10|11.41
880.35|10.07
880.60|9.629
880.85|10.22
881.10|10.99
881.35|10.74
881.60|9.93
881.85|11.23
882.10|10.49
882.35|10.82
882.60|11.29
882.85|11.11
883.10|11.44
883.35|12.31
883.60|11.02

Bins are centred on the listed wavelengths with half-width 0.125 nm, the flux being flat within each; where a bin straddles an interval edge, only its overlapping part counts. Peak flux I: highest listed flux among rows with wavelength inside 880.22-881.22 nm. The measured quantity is 10.99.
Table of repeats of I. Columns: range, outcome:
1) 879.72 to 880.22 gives 11.41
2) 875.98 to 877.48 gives 10.92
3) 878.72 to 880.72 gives 11.62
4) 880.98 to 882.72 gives 11.29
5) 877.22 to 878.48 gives 11.07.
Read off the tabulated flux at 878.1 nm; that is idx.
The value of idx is 10.47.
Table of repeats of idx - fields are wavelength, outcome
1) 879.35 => 10.69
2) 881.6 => 9.93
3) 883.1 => 11.44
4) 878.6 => 10.66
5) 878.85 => 11.62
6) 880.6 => 9.629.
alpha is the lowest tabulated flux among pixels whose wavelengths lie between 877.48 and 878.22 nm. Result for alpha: 10.47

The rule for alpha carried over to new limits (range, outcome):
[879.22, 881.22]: 9.629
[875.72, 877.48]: 9.686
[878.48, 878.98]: 10.66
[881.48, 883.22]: 9.93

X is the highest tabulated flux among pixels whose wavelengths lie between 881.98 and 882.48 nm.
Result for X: 10.82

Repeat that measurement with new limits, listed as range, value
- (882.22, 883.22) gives 11.44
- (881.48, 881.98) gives 11.23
